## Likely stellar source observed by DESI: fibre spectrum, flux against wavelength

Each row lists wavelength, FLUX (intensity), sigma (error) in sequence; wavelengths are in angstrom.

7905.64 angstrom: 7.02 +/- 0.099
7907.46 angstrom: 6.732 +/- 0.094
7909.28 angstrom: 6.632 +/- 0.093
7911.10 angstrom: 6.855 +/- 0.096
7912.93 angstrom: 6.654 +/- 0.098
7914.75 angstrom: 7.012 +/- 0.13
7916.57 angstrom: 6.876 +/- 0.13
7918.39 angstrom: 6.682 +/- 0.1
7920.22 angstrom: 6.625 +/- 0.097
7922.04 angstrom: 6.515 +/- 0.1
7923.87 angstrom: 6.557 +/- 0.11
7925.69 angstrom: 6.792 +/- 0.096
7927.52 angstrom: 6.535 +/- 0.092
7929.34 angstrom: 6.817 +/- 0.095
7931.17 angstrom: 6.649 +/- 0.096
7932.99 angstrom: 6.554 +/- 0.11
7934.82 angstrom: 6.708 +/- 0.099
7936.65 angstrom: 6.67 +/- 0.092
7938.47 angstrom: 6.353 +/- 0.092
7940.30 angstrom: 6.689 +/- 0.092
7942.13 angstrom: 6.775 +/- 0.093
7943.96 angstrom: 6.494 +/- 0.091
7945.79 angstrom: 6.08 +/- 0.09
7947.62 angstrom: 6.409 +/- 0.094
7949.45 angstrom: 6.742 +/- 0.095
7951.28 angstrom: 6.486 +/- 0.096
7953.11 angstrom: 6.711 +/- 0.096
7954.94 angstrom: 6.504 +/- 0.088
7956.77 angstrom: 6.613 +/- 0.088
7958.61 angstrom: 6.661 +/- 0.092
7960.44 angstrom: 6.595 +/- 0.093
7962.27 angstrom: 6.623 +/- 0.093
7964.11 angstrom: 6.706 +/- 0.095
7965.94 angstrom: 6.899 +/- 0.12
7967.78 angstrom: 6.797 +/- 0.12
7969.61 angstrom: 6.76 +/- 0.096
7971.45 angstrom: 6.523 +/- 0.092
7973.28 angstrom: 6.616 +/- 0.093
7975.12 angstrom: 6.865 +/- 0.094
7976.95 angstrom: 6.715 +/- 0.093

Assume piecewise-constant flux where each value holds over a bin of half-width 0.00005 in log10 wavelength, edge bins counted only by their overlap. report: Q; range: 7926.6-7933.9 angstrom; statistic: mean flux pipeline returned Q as 6.64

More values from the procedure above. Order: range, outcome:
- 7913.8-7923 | 6.74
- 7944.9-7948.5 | 6.24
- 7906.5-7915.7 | 6.78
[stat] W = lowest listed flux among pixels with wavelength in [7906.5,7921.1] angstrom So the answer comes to 6.625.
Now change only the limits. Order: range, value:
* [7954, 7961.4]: 6.504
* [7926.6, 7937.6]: 6.535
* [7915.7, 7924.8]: 6.515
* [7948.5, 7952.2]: 6.486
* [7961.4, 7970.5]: 6.623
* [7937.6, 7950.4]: 6.08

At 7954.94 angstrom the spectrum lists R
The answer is 6.504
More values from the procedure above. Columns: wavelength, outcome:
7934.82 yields 6.708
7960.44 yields 6.595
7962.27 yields 6.623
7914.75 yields 7.012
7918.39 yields 6.682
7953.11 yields 6.711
